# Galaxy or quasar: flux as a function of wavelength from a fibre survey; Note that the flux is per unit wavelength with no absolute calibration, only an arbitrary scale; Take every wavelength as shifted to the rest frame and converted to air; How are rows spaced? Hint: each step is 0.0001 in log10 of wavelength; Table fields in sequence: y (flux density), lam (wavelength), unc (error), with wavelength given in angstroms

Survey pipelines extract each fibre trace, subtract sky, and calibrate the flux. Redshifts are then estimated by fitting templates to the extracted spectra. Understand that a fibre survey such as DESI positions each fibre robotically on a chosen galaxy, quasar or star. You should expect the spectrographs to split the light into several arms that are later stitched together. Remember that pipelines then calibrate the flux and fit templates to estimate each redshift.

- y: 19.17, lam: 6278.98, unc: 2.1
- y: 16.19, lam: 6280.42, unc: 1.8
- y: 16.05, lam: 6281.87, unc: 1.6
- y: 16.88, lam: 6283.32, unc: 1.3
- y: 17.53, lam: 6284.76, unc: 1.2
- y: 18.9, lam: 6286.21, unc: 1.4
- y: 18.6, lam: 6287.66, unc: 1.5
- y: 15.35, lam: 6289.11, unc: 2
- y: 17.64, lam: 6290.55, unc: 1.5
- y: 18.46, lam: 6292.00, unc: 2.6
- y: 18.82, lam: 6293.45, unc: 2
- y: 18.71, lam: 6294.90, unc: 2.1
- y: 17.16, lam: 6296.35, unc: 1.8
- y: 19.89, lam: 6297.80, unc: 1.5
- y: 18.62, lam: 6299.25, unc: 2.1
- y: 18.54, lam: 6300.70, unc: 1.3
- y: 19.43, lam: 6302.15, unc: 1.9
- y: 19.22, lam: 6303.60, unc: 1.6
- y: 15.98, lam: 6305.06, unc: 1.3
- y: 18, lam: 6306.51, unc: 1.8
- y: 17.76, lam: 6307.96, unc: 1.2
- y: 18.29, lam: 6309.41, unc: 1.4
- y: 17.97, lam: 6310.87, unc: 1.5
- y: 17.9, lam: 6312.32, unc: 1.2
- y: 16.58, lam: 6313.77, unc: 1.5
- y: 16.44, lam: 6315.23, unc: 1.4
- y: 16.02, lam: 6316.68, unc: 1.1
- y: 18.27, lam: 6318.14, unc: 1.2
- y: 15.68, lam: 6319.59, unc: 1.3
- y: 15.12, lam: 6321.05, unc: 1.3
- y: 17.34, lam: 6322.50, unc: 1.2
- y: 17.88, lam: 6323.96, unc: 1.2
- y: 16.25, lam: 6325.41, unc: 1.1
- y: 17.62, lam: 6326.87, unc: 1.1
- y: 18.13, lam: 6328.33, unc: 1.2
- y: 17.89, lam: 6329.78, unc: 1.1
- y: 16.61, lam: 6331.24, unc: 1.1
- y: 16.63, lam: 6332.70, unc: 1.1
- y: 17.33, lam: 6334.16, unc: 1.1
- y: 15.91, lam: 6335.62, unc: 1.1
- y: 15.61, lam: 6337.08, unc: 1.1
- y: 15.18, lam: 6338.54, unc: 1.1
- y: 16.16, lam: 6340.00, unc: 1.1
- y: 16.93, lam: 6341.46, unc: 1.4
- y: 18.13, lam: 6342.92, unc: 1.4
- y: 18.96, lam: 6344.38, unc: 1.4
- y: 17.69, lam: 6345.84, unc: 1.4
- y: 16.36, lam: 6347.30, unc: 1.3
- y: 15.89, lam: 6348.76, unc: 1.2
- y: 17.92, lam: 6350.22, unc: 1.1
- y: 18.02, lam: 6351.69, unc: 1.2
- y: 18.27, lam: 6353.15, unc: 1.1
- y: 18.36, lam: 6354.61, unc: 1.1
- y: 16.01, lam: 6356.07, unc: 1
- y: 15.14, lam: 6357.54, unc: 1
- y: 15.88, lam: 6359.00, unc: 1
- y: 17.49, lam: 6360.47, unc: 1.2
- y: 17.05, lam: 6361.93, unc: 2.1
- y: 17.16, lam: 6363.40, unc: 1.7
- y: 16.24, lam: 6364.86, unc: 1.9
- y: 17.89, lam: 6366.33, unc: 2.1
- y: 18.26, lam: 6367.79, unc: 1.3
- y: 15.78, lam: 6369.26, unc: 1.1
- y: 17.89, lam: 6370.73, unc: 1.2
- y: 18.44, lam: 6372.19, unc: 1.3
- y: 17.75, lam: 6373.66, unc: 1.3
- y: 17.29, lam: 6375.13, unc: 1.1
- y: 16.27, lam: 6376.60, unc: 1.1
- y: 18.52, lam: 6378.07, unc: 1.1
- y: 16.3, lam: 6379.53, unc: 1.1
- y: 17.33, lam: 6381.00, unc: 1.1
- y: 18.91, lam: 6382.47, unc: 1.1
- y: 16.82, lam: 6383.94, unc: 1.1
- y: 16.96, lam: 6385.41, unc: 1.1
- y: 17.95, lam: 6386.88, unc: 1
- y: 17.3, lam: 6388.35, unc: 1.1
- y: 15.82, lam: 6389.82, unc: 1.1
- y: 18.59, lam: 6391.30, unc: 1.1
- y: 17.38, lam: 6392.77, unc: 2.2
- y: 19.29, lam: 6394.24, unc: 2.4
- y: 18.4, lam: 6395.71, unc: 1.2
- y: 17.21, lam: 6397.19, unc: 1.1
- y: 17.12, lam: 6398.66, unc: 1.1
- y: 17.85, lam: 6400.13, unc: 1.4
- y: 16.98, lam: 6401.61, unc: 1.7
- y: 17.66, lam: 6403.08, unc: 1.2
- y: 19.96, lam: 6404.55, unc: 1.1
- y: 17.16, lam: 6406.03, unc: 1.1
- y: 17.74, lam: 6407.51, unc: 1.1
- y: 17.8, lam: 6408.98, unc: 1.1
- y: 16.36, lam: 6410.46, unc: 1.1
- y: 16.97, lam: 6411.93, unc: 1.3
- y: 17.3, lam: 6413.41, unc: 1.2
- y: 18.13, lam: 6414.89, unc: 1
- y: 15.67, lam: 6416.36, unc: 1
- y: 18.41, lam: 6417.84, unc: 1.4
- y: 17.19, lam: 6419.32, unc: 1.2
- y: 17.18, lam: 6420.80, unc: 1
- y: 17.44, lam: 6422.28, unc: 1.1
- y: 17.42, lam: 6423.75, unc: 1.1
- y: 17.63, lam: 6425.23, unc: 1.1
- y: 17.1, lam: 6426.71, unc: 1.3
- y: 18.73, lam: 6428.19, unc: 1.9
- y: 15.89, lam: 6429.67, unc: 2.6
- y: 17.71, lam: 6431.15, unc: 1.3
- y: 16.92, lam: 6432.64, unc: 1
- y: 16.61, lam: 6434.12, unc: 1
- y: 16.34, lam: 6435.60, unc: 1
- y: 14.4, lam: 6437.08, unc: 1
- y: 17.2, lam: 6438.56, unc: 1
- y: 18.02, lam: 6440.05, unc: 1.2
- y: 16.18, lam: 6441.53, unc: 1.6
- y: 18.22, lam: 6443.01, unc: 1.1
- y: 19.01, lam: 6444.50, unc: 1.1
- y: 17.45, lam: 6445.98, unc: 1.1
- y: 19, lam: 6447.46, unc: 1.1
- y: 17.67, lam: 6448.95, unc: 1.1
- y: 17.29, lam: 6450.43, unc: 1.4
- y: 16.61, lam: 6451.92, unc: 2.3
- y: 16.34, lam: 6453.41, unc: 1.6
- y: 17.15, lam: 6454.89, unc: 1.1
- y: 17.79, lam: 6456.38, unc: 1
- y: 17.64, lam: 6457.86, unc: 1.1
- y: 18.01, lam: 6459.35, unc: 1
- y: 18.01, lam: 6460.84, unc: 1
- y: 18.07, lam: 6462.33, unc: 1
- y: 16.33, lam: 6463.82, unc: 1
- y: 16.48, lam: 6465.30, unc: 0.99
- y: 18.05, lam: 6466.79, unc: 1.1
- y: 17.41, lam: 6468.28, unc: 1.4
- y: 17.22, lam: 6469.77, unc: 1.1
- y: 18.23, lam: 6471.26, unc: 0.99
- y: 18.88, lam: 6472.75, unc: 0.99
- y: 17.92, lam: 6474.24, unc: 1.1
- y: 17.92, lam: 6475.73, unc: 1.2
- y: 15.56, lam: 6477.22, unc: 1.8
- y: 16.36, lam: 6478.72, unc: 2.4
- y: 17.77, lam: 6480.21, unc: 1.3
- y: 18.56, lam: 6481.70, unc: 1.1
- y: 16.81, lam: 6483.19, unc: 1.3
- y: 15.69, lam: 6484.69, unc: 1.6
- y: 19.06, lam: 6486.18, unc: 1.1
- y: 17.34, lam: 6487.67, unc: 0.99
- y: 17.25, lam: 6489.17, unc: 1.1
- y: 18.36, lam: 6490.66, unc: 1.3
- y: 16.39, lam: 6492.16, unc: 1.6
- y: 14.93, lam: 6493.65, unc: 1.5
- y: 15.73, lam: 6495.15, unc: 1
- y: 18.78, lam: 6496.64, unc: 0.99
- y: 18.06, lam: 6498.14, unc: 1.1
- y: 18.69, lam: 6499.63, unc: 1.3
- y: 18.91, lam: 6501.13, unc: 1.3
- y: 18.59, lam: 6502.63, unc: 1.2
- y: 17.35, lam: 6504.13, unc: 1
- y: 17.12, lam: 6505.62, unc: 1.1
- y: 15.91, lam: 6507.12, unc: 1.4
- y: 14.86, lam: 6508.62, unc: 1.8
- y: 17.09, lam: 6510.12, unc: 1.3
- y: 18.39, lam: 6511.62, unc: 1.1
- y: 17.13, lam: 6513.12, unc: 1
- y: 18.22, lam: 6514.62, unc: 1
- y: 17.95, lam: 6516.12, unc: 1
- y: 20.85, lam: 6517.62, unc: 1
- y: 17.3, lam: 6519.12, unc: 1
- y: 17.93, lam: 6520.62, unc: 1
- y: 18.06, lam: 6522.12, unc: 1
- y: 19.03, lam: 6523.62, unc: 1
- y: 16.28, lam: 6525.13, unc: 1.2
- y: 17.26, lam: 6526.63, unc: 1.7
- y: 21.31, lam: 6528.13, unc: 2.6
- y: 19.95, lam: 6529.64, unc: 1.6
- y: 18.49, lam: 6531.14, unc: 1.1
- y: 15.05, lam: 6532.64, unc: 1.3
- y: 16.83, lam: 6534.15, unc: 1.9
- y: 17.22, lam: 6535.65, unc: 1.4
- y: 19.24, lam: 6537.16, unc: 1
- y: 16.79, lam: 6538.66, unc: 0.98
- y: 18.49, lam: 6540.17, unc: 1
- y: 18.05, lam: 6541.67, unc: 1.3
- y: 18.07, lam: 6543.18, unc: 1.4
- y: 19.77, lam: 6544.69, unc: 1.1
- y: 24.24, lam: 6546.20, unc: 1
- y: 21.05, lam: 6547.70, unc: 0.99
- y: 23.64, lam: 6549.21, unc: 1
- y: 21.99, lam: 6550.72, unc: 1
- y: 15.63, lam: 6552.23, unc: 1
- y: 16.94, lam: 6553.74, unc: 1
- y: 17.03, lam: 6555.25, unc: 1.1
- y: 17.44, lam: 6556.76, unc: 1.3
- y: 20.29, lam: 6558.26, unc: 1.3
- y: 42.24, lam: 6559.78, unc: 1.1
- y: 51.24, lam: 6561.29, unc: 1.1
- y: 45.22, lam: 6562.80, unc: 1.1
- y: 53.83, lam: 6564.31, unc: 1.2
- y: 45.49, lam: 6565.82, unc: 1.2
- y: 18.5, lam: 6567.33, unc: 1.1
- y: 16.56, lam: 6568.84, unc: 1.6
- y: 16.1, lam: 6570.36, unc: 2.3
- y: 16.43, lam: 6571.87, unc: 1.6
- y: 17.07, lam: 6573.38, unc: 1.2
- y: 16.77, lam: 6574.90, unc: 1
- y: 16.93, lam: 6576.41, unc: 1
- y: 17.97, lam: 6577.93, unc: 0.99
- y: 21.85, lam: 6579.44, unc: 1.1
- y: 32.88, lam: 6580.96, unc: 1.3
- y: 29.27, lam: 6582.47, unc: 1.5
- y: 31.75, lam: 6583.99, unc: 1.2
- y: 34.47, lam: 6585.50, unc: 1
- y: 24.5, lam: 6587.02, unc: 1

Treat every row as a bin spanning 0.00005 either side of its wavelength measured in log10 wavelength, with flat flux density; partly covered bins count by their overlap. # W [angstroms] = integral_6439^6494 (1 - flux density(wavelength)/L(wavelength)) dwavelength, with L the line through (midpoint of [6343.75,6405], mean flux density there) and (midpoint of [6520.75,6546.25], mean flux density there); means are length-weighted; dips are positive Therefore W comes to 1.5 angstroms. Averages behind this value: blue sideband 17.4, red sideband 18.3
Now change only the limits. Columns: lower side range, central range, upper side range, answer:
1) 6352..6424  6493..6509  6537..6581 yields 3.3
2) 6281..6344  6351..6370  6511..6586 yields 1.4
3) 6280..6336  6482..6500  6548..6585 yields 4.8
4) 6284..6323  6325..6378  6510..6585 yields 4.3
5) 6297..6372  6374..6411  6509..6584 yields 1.9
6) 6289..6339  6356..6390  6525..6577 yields 2.8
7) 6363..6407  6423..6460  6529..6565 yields 4.5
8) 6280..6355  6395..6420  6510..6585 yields 2.3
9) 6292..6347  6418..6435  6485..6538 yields 0.3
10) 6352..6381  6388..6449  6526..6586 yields 4.7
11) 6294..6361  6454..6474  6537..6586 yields 3.7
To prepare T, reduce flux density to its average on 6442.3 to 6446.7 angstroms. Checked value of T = 18.2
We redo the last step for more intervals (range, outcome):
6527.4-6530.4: 20.6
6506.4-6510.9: 16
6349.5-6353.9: 18.1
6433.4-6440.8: 16.5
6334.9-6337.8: 15.8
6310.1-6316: 17.2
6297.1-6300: 19.2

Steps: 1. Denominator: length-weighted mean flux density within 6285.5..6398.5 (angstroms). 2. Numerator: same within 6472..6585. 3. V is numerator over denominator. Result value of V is 1.18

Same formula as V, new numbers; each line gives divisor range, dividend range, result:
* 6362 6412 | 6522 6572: 1.31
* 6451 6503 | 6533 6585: 1.37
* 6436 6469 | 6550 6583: 1.48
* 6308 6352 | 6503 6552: 1.08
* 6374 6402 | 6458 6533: 1.01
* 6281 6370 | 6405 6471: 1.00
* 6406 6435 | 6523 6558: 1.08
